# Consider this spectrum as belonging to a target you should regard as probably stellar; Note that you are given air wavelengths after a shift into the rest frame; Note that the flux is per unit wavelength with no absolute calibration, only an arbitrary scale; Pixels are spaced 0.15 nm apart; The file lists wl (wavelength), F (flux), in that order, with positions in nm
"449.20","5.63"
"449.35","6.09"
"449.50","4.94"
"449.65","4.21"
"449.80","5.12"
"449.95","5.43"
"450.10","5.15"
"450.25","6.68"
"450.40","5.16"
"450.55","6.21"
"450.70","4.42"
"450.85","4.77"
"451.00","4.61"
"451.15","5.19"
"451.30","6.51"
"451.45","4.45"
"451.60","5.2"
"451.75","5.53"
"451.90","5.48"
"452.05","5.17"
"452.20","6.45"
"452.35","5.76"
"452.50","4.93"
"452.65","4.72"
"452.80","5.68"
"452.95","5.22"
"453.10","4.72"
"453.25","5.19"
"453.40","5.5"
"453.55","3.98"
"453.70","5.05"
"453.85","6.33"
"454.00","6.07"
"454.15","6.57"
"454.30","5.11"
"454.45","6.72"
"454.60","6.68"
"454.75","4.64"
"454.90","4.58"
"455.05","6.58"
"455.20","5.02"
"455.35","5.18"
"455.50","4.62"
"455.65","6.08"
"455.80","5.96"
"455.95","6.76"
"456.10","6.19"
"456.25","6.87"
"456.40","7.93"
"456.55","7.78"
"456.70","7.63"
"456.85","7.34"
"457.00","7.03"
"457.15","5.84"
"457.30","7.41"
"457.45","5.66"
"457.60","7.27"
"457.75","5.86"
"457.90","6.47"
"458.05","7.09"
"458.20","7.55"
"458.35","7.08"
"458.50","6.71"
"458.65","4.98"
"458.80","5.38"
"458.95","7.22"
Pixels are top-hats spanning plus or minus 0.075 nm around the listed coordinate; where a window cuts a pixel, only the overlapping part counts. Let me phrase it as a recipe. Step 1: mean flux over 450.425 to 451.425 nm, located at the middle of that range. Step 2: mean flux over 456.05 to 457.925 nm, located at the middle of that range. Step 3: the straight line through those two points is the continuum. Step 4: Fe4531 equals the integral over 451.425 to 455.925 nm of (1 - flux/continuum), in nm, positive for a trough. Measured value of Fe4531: 0.38 nm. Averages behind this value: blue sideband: 5.24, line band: 5.46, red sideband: 6.89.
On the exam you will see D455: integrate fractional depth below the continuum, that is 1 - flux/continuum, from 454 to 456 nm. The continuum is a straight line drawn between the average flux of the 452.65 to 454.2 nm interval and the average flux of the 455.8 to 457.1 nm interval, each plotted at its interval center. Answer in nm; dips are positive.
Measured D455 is 0.17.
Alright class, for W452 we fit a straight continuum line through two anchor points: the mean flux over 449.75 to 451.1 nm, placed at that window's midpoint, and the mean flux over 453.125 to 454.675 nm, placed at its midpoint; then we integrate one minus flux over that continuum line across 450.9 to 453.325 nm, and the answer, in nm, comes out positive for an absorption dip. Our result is 0.08 nm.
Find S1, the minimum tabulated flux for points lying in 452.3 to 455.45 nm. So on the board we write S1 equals 3.98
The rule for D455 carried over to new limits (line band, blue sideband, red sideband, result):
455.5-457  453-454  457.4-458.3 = -0.17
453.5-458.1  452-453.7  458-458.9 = -0.26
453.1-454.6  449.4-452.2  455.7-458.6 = 0.10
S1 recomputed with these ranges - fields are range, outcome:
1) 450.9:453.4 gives 4.45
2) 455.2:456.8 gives 4.62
